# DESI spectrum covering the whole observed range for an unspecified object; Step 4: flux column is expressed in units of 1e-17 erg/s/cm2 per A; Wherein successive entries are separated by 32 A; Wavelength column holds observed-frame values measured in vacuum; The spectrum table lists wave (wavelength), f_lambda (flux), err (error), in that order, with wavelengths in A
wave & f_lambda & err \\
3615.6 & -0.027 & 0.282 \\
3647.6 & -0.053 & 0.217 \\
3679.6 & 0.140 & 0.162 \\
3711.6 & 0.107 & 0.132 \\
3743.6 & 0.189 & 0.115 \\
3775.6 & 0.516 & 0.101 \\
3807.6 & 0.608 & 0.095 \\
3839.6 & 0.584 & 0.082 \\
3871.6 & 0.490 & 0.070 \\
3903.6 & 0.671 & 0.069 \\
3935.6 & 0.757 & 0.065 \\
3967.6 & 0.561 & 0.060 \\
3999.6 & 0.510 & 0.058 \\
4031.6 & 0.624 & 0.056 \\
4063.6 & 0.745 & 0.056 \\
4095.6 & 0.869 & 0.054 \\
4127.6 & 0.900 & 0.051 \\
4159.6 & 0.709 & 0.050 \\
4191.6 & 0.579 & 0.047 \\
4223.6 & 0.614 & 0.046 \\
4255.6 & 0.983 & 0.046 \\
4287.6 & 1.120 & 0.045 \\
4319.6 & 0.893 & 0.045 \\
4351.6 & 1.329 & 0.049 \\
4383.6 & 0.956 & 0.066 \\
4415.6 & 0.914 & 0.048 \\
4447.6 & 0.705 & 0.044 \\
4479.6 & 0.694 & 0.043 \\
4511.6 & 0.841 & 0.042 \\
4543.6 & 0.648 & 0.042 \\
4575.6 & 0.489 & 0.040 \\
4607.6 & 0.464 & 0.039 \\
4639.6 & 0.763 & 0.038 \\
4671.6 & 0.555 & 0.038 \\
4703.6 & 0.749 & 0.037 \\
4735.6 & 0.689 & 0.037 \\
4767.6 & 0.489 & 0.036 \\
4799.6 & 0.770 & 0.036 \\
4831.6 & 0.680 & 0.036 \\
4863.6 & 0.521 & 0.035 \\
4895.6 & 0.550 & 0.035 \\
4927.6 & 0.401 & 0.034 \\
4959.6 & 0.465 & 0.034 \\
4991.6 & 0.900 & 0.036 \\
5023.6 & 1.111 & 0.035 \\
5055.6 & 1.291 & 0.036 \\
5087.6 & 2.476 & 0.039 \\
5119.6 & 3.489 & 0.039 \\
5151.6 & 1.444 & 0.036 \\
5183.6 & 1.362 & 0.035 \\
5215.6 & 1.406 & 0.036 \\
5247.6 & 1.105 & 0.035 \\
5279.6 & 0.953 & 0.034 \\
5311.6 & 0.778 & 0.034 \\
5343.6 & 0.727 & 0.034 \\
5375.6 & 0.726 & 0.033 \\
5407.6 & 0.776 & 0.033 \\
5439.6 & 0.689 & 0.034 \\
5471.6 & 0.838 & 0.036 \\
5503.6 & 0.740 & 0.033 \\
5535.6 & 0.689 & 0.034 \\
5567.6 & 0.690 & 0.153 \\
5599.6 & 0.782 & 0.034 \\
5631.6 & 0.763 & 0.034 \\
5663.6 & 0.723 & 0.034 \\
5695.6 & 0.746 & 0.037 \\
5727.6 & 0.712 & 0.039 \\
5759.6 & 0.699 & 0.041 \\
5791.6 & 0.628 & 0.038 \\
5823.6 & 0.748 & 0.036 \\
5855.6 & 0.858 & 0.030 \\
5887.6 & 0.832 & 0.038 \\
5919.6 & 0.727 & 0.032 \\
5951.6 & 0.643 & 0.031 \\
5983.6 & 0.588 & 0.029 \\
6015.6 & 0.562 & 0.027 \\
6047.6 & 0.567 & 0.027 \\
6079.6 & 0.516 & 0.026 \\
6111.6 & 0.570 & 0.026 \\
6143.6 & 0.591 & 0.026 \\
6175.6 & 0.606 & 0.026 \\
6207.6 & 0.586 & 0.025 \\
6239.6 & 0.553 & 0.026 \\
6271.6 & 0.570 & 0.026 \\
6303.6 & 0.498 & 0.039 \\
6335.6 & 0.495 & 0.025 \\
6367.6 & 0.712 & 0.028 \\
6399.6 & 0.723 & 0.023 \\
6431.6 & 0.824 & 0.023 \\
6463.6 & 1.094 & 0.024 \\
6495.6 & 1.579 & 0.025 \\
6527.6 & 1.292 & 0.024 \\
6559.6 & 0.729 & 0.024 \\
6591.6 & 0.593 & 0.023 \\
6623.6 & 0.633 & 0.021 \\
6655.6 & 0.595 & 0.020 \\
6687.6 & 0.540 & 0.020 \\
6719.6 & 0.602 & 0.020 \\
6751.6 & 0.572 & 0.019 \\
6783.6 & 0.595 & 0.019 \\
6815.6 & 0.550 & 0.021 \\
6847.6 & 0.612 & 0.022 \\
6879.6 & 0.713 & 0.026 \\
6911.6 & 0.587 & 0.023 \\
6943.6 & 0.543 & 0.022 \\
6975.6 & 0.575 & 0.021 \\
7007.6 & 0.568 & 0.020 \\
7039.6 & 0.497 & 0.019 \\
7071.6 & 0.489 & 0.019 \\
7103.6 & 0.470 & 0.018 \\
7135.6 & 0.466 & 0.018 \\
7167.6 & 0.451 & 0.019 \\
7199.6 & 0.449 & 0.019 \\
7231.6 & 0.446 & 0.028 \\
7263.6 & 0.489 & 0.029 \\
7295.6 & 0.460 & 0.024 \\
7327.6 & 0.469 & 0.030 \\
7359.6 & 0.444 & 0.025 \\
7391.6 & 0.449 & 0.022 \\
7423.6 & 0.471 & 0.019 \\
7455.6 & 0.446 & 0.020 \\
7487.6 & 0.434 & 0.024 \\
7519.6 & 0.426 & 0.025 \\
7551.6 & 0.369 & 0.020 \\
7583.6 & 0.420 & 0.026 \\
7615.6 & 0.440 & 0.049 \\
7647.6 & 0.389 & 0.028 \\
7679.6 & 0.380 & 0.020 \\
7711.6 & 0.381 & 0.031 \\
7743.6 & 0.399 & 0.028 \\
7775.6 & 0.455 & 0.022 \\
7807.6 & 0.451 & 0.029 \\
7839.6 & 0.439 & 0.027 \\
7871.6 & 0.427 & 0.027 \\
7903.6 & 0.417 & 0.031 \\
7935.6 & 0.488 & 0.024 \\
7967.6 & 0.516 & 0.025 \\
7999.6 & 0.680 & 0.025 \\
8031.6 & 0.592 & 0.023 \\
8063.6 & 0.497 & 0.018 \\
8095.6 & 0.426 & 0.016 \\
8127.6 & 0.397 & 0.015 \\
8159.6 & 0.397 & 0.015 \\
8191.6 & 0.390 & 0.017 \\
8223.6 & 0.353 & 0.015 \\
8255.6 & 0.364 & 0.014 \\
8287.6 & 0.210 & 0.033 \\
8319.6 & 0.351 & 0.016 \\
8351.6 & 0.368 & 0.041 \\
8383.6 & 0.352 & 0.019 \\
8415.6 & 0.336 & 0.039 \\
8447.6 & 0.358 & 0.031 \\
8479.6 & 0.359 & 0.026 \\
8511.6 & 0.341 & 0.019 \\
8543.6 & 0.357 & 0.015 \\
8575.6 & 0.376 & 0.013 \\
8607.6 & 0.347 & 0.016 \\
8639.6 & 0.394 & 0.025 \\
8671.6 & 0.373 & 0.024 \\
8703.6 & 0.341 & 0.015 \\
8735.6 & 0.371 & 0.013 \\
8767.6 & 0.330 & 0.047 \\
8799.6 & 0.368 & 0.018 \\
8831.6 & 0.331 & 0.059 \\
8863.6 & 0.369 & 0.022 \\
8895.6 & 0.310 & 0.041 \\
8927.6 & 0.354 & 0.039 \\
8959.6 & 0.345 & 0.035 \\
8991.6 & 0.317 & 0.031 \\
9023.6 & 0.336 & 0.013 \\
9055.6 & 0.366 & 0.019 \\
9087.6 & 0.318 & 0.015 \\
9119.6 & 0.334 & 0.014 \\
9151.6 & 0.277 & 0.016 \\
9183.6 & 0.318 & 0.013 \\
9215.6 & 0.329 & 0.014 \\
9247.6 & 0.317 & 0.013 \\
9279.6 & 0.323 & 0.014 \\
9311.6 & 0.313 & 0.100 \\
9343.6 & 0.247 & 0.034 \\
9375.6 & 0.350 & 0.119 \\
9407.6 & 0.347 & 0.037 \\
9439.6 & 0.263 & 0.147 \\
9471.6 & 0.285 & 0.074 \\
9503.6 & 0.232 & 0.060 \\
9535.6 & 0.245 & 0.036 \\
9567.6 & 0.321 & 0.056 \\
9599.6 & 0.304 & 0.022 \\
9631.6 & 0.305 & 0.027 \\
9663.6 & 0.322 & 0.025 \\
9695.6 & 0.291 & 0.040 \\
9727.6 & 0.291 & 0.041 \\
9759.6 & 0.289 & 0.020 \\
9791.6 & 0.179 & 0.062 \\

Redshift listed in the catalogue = 3.197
